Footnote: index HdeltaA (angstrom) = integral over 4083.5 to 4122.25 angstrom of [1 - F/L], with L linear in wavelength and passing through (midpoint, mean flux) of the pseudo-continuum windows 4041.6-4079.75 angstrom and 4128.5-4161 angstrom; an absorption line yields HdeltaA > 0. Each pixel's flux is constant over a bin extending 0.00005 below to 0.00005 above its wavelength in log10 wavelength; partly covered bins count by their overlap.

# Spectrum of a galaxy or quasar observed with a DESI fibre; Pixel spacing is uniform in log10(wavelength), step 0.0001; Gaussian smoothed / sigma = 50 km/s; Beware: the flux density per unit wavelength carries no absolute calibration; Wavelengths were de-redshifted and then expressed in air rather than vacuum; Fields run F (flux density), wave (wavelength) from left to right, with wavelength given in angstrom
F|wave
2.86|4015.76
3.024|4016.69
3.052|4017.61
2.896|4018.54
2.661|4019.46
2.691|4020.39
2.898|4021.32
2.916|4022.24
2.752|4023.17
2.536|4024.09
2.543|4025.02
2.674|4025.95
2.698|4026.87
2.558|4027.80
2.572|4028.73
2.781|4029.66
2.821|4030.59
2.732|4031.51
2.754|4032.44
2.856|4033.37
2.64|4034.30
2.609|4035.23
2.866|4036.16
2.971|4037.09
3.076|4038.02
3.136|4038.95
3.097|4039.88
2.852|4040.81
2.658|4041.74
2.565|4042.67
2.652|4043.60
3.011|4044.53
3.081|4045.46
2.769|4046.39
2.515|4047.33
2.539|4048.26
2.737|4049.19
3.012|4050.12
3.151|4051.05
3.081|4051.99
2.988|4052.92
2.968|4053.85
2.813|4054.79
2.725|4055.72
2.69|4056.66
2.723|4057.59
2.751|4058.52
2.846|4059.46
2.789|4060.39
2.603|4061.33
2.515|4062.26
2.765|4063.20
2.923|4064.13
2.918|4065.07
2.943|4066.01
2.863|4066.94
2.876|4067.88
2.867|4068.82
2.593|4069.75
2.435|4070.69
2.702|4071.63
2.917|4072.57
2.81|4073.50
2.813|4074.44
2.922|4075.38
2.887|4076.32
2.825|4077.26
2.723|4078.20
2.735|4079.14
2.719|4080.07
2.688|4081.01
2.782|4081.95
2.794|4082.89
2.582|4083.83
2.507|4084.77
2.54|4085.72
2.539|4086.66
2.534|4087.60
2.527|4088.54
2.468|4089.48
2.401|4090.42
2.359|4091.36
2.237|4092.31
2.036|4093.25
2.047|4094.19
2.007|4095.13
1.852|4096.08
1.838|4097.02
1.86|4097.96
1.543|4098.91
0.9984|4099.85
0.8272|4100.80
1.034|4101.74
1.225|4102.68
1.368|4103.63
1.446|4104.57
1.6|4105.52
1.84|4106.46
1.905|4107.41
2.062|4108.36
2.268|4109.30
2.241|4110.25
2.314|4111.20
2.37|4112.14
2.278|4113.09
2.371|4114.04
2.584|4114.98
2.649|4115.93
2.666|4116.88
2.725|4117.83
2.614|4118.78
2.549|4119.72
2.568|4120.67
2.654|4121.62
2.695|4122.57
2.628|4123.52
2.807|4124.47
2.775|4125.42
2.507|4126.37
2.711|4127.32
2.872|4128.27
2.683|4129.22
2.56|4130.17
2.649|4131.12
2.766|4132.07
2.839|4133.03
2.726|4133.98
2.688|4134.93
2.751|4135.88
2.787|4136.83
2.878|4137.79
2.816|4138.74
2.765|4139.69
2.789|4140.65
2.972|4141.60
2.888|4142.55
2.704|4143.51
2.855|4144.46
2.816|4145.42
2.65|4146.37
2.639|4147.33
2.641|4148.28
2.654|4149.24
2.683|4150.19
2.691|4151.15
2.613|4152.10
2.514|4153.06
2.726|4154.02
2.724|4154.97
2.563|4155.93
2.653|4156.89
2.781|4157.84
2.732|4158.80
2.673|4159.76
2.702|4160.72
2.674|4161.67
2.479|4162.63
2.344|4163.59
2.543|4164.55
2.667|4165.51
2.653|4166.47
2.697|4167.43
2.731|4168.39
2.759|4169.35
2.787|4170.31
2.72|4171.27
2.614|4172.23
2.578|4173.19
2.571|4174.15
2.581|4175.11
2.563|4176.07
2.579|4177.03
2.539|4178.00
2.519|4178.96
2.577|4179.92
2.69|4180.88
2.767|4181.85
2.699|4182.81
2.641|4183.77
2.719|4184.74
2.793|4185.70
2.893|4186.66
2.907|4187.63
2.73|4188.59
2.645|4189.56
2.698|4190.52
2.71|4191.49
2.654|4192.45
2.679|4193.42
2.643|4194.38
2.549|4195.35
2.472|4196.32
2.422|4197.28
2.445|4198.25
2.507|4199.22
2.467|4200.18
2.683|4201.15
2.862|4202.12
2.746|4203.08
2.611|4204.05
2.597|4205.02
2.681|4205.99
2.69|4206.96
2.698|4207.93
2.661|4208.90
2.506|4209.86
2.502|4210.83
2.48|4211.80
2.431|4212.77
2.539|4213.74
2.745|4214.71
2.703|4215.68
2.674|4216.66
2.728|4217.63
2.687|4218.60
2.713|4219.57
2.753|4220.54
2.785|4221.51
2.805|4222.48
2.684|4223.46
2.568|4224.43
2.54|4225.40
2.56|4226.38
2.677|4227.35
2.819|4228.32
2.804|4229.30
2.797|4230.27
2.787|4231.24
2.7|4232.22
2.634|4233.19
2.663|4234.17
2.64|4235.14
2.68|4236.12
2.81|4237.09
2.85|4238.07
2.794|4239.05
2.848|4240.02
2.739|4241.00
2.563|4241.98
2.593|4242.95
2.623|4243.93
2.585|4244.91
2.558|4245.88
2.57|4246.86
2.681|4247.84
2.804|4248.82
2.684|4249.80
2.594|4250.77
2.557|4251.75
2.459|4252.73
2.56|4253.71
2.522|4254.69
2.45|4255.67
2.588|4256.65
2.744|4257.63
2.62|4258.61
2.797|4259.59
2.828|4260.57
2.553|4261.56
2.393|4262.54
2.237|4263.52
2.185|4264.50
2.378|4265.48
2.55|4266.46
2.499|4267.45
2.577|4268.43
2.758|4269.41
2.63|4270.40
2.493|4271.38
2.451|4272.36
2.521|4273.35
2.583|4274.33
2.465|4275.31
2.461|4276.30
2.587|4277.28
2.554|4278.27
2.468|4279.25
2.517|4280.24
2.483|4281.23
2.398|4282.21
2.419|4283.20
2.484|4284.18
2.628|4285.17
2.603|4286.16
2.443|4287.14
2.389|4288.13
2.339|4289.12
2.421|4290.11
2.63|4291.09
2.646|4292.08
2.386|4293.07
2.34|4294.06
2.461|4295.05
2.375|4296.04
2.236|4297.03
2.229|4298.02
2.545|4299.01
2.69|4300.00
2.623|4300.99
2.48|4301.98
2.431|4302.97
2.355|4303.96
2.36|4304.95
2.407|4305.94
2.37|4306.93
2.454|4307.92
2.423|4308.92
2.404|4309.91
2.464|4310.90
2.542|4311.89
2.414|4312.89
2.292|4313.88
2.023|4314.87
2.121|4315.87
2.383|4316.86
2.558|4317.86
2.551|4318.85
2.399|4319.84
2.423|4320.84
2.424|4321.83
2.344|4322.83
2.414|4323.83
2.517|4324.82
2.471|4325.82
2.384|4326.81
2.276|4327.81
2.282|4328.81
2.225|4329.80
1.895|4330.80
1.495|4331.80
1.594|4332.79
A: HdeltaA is 8.9 angstrom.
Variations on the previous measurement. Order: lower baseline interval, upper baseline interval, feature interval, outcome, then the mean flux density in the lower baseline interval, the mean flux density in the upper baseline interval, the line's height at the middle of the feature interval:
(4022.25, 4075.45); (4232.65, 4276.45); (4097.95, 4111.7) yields 5.6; 2.79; 2.6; 2.74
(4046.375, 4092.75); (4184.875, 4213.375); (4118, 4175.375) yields -0.4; 2.73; 2.63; 2.67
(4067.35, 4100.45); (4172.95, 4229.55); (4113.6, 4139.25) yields -1.7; 2.45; 2.65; 2.52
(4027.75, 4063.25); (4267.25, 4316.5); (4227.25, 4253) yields -1.6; 2.8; 2.46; 2.53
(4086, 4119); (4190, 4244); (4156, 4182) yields -2.5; 2.05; 2.66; 2.4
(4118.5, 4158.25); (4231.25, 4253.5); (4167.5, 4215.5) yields 0.9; 2.71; 2.67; 2.69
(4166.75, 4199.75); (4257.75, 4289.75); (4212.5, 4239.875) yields -1.3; 2.65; 2.51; 2.58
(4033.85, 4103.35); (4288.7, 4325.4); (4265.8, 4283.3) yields -0.6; 2.57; 2.42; 2.44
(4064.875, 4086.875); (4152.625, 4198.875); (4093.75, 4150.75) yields 6.8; 2.75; 2.65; 2.7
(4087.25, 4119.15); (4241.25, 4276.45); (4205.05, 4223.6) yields -1.9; 2.03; 2.56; 2.41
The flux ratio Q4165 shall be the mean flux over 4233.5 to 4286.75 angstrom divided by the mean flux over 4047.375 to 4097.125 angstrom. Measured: 1.0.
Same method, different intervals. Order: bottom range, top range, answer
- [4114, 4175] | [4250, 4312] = 0.93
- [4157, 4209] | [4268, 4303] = 0.94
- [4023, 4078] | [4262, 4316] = 0.88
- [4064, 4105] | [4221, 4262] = 1.14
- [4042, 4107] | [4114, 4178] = 1.08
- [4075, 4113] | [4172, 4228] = 1.22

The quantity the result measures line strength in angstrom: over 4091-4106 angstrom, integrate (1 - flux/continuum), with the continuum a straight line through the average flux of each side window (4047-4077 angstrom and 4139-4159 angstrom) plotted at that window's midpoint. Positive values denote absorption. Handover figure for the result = 6.13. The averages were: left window 2.8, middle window 1.64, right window 2.72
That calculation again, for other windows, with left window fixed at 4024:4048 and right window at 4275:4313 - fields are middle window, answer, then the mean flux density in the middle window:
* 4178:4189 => -0.5 angstrom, 2.71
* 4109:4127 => 0.9 angstrom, 2.54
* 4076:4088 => 0.2 angstrom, 2.68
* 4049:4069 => -0.7 angstrom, 2.84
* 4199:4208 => -0.3 angstrom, 2.66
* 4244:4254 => -0.4 angstrom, 2.61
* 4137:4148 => -0.6 angstrom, 2.79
